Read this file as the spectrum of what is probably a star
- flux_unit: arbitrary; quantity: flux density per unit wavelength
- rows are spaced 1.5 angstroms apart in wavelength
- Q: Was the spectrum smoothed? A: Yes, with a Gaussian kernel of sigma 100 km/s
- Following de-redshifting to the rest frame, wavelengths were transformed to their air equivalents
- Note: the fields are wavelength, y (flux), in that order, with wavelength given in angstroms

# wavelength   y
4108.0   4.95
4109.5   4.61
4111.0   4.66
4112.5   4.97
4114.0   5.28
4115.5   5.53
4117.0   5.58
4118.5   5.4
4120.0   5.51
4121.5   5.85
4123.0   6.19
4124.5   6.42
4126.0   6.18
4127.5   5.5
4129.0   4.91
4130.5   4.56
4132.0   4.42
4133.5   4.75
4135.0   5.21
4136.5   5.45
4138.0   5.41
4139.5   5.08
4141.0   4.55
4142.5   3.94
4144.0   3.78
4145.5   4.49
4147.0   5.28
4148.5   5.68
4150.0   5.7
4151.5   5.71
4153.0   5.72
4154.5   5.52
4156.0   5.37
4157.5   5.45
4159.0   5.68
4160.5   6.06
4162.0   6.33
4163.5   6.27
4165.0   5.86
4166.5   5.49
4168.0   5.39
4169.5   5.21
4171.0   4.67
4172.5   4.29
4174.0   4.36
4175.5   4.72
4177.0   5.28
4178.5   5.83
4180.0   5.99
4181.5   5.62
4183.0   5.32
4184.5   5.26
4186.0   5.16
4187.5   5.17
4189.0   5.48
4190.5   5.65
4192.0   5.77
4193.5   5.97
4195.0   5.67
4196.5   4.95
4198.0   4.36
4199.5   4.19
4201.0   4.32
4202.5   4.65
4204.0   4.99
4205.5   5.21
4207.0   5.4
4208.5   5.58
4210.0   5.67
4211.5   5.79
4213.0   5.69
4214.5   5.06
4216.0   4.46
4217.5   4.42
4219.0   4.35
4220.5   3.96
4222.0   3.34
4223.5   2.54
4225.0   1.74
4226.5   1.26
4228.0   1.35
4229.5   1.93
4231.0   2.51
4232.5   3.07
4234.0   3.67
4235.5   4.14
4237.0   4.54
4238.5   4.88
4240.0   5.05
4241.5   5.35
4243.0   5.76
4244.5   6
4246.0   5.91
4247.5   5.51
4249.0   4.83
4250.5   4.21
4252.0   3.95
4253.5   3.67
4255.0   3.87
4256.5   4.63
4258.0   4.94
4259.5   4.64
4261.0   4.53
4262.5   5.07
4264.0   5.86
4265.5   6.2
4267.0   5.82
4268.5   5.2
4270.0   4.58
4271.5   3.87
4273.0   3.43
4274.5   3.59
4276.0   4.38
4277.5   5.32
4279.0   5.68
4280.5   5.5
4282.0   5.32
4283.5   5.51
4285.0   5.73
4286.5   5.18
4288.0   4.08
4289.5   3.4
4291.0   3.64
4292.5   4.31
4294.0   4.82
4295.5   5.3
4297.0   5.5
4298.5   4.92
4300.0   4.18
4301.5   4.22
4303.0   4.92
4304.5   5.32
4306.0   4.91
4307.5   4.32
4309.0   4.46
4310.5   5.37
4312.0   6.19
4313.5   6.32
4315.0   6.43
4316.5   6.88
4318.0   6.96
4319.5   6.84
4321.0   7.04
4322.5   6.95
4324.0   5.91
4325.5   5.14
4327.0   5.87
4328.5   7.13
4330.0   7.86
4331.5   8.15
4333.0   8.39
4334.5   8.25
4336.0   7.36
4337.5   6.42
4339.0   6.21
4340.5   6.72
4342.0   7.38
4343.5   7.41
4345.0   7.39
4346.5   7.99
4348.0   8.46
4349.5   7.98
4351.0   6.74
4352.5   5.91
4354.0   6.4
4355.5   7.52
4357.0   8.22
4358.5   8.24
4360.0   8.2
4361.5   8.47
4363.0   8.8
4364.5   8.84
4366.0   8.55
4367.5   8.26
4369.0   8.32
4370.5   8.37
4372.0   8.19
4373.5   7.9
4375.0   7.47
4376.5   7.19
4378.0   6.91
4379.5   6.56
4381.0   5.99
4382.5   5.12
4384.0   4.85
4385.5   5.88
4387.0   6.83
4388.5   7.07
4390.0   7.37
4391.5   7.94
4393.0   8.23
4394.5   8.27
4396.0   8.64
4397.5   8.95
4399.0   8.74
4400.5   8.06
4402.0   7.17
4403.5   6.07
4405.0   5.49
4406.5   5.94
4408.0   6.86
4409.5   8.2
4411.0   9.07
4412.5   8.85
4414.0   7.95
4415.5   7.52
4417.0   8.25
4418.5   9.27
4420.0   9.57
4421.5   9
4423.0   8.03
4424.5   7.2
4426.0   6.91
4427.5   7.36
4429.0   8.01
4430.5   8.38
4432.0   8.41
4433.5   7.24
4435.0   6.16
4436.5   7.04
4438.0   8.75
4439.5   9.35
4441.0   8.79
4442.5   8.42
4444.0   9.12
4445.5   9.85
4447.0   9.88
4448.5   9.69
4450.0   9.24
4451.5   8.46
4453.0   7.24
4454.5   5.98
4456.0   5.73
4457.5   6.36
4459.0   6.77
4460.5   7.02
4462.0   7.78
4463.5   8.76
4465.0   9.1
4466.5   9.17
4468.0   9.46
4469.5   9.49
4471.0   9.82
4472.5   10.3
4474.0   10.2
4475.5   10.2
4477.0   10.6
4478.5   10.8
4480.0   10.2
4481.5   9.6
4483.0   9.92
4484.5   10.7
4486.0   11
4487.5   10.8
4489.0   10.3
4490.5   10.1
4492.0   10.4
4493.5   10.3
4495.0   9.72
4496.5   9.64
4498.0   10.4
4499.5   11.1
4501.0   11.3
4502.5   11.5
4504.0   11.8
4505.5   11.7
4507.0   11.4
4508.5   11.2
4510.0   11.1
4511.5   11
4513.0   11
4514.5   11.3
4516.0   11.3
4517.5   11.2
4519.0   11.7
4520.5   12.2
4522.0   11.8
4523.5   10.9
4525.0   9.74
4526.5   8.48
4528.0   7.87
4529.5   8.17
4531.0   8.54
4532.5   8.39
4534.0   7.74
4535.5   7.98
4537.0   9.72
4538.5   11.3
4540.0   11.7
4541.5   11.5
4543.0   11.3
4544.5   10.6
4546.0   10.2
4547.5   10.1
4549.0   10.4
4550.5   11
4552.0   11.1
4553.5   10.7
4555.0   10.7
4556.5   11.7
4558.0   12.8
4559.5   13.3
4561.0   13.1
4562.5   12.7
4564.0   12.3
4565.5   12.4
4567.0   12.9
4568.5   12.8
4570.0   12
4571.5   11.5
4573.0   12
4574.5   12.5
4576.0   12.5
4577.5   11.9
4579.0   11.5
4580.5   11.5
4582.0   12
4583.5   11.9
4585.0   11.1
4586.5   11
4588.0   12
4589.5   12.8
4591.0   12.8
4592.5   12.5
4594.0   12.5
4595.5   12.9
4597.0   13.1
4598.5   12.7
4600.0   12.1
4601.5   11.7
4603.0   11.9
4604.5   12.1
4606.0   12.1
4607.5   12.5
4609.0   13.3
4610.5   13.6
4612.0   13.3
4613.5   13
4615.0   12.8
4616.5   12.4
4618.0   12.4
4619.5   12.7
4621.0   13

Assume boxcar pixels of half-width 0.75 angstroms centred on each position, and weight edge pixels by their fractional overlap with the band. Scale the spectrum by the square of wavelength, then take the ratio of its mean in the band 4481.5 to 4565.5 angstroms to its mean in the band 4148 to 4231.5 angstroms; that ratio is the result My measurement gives 2.57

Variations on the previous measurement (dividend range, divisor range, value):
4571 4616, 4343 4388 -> 1.84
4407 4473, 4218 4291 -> 2.06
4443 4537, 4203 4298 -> 2.40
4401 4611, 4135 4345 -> 2.22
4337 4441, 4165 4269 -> 1.75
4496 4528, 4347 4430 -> 1.52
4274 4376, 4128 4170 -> 1.33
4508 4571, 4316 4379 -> 1.59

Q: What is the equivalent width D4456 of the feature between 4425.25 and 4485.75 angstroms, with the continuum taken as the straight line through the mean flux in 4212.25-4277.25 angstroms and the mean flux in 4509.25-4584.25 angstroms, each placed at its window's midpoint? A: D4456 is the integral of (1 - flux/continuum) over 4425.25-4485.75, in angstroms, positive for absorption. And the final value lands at 2.5 angstroms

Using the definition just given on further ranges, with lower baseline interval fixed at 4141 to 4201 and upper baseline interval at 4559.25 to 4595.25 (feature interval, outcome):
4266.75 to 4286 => 5.9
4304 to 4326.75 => 5.3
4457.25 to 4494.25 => 3.1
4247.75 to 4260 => 4.2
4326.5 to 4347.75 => 2.0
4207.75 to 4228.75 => 7.3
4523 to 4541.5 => 3.5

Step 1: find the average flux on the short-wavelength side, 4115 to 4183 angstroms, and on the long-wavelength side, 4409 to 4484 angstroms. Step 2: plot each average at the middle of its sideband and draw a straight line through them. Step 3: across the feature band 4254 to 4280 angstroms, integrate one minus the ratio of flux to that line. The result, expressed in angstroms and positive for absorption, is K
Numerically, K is 7.2 angstroms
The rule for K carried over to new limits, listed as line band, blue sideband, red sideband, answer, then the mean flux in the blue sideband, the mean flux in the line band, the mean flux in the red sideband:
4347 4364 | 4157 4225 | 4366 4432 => -1.6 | 5.09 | 7.74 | 7.61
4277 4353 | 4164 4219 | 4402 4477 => 7.7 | 5.19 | 6.05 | 8.21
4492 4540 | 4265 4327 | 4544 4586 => 0.7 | 5.21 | 10.4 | 11.8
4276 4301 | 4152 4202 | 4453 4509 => 7.4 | 5.34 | 4.88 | 9.71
